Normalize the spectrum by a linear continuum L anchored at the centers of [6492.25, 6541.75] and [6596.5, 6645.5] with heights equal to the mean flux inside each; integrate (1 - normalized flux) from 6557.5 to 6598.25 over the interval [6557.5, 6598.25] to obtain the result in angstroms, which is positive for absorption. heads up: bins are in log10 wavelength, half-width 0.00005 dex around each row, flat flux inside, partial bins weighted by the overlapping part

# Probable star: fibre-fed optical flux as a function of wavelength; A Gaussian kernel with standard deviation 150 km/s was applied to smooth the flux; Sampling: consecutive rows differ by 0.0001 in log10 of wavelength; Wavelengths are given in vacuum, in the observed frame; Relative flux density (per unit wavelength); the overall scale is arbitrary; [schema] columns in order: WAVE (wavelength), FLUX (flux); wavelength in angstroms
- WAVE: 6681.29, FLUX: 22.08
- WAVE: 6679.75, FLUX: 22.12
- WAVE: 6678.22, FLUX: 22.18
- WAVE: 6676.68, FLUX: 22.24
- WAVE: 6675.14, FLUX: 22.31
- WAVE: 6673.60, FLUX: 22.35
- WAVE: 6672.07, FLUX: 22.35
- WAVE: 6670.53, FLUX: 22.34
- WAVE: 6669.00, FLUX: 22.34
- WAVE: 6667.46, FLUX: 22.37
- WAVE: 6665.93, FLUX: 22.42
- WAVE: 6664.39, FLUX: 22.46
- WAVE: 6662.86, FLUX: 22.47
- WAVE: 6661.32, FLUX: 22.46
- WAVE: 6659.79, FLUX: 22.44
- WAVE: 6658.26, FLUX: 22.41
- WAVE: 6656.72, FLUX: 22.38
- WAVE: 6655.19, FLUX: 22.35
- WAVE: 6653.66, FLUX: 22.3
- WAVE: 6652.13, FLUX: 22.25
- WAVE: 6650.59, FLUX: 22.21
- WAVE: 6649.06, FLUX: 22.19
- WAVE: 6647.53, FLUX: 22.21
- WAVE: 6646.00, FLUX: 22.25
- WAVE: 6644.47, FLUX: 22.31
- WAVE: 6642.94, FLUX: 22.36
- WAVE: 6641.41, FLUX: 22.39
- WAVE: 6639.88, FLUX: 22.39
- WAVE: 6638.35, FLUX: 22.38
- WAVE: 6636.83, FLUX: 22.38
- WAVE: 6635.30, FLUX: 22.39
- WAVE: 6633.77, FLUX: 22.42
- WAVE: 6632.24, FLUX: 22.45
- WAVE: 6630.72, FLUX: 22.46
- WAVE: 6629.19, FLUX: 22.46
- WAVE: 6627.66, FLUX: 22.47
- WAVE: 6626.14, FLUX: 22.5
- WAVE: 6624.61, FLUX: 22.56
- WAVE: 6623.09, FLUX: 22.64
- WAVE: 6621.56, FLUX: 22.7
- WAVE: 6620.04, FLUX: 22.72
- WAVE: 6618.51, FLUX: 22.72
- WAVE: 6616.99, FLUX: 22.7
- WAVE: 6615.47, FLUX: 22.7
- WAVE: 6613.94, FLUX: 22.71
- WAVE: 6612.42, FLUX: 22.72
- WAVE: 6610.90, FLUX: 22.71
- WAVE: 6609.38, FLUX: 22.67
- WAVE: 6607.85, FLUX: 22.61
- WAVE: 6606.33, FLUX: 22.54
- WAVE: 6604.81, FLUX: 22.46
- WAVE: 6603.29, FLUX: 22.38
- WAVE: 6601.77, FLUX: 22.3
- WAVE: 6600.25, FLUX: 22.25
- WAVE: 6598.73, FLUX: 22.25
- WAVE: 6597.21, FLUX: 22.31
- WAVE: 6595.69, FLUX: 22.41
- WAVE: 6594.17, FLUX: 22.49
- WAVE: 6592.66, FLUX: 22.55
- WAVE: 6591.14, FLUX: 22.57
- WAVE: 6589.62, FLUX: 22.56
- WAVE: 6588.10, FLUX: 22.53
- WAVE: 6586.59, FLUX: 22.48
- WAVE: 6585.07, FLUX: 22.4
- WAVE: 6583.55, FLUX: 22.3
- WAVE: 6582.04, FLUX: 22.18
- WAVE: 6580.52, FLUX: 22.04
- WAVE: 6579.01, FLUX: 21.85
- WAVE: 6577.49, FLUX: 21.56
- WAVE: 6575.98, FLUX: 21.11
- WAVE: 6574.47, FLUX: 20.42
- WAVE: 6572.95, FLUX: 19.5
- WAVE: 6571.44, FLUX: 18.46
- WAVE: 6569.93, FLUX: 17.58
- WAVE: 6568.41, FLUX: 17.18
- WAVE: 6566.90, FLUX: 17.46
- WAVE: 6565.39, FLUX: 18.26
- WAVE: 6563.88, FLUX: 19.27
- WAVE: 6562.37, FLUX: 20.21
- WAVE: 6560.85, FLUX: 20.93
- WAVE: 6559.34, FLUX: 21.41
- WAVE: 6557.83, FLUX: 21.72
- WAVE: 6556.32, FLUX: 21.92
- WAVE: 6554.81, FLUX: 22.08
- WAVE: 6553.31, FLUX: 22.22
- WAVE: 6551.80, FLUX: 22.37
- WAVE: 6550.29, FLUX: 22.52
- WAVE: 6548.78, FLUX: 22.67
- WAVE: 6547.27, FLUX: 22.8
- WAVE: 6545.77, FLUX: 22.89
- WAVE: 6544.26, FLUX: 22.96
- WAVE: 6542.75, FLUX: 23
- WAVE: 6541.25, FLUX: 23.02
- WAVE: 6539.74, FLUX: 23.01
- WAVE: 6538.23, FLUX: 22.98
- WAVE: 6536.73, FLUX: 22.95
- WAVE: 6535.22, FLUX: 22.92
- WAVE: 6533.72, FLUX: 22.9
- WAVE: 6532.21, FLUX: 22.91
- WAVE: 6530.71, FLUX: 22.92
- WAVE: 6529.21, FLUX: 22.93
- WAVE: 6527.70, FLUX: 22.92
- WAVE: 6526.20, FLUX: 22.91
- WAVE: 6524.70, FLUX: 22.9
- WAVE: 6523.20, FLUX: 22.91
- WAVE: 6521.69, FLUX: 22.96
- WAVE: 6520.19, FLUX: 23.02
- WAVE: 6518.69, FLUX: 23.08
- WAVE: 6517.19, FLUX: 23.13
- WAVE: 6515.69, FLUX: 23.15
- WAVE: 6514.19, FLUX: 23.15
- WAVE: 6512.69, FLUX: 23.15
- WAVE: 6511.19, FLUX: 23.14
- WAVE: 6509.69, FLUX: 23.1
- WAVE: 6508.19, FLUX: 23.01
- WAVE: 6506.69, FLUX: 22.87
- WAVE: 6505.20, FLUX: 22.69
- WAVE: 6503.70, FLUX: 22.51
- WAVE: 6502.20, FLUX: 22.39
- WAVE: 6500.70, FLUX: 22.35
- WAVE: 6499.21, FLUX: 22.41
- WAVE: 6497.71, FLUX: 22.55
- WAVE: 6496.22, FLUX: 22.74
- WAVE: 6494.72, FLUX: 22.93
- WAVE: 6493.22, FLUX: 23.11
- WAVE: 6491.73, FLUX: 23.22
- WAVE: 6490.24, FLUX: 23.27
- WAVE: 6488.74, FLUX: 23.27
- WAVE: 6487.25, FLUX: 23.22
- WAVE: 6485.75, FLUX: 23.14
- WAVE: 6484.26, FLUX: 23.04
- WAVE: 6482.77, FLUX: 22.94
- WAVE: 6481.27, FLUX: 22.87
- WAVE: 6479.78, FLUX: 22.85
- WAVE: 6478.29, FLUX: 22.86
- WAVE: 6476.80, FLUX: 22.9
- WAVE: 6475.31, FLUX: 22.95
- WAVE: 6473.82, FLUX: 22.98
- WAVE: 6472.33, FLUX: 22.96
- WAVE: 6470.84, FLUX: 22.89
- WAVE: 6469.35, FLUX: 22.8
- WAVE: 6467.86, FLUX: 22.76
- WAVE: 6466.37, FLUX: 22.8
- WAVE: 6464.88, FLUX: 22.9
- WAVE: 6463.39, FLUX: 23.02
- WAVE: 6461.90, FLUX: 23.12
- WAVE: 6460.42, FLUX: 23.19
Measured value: 3.1 angstroms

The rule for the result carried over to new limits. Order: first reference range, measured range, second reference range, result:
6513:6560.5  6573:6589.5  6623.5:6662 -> 0.6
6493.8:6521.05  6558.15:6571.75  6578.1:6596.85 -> 2.1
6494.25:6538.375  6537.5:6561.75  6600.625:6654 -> 0.4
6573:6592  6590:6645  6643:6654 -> -1.0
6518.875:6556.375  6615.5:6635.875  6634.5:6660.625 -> -0.1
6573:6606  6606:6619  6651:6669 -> -0.3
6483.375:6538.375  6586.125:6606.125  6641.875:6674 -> 0.1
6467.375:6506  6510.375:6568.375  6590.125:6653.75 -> 1.2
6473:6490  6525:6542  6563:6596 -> -0.8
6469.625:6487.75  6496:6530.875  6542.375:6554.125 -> -0.1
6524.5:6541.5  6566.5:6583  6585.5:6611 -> 1.9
